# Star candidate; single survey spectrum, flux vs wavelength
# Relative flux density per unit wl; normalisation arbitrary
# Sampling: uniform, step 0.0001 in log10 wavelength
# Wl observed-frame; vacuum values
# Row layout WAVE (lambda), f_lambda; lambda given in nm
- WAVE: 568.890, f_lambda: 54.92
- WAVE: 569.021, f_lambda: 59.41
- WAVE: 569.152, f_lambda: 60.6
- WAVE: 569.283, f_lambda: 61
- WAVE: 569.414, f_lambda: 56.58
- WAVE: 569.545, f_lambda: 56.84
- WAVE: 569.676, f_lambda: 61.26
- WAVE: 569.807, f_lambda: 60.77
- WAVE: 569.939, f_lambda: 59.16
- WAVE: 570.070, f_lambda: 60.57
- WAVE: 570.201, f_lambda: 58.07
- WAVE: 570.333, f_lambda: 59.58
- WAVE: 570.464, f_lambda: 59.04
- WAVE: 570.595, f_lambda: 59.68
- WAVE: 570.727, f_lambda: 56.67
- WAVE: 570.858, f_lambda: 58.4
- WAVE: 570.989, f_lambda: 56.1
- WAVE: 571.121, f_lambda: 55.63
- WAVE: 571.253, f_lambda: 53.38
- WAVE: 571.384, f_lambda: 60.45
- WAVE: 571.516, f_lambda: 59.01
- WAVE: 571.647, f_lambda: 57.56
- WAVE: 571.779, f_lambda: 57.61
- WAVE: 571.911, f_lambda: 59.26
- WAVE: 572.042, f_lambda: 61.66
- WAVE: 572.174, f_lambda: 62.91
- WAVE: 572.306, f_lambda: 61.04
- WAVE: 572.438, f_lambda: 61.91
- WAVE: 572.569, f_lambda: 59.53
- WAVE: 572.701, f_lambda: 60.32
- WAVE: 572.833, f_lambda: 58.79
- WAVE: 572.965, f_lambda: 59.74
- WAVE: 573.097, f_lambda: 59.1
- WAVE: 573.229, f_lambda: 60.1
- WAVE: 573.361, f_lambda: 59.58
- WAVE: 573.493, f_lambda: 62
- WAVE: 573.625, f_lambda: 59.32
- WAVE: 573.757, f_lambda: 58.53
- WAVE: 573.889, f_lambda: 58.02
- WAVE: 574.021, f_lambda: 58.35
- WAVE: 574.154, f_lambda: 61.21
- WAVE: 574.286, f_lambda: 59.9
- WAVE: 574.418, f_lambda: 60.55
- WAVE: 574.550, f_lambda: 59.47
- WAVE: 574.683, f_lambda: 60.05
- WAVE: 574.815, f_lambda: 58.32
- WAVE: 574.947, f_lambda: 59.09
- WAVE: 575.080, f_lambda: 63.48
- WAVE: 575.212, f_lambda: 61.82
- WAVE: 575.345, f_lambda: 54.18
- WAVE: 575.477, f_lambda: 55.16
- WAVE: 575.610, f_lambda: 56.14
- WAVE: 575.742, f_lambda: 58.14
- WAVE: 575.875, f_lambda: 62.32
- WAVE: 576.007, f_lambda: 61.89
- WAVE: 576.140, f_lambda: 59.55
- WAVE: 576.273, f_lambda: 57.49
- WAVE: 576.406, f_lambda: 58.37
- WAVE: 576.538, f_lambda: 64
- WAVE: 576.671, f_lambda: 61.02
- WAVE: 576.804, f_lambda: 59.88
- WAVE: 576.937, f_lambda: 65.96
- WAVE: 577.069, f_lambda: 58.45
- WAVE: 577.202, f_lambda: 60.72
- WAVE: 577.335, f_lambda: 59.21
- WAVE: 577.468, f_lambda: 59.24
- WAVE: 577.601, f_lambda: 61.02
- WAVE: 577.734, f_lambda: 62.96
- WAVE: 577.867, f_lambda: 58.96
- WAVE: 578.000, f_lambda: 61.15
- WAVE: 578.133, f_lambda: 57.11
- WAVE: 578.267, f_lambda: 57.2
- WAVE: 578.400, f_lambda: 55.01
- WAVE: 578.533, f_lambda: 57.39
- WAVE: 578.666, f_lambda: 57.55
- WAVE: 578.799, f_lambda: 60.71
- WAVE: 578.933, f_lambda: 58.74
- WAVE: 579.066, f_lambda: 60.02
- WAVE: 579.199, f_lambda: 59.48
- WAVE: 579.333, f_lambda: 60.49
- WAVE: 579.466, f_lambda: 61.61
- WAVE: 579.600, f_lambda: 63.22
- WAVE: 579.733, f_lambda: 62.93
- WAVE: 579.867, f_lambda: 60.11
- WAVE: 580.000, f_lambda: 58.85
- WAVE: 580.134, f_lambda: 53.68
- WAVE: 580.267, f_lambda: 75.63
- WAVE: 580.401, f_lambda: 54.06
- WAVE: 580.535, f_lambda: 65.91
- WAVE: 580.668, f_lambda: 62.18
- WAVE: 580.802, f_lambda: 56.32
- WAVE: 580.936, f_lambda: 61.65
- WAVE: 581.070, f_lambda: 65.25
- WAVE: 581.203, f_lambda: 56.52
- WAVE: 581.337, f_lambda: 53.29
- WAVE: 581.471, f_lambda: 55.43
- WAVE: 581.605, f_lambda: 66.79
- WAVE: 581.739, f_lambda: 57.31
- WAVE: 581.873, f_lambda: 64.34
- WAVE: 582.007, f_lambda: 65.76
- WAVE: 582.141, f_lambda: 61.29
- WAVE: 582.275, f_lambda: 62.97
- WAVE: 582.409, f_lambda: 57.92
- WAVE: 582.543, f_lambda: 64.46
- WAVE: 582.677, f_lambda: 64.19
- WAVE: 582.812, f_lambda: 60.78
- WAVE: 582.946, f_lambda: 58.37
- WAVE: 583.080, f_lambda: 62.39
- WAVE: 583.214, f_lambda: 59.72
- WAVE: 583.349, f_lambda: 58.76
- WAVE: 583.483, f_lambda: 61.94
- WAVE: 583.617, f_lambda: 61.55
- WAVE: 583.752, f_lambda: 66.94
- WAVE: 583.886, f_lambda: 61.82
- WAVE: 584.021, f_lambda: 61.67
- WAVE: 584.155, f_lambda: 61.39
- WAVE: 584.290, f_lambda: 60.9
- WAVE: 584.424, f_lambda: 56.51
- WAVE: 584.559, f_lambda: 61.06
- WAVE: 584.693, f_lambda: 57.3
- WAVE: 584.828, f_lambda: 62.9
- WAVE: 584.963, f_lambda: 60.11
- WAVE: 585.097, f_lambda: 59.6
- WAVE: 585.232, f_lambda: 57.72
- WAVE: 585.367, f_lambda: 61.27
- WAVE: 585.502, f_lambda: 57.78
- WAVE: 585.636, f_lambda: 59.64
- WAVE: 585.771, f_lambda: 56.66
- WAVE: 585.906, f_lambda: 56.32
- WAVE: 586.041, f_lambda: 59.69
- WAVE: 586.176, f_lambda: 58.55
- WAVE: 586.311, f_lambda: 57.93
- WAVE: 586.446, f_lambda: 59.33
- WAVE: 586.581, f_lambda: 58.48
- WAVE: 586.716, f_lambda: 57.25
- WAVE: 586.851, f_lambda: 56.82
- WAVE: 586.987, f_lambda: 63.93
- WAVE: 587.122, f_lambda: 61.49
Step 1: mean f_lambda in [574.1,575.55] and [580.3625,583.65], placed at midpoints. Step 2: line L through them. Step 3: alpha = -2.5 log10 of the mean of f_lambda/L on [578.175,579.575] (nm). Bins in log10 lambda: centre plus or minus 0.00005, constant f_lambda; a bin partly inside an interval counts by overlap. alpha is 0.02 mag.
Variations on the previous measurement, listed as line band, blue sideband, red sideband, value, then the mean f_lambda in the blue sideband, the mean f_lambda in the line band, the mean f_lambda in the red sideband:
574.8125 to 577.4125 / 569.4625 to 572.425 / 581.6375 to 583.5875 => 0.005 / 58.9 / 59.8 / 61.5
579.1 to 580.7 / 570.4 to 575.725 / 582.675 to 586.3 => -0.032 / 59.1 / 61.5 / 60.1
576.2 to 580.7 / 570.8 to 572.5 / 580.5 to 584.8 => -0.002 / 58.8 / 60.3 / 61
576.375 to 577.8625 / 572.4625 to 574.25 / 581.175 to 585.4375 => -0.017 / 59.7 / 61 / 60.7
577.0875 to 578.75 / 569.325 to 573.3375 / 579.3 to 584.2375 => 0.027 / 59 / 59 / 61.3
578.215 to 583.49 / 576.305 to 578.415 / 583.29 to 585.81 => -0.005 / 60.1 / 60.5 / 60.4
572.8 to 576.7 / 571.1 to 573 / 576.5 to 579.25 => 0.000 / 59.3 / 59.5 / 59.8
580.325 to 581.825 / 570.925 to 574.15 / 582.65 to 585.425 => 0.012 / 59.2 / 59.7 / 60.7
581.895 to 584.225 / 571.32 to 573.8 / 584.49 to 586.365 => -0.049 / 59.9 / 61.9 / 59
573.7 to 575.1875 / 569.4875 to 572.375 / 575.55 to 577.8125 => 0.000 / 58.8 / 59.8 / 60.4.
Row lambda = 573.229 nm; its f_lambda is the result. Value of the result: 60.1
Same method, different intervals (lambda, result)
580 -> 58.85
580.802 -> 56.32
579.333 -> 60.49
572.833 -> 58.79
